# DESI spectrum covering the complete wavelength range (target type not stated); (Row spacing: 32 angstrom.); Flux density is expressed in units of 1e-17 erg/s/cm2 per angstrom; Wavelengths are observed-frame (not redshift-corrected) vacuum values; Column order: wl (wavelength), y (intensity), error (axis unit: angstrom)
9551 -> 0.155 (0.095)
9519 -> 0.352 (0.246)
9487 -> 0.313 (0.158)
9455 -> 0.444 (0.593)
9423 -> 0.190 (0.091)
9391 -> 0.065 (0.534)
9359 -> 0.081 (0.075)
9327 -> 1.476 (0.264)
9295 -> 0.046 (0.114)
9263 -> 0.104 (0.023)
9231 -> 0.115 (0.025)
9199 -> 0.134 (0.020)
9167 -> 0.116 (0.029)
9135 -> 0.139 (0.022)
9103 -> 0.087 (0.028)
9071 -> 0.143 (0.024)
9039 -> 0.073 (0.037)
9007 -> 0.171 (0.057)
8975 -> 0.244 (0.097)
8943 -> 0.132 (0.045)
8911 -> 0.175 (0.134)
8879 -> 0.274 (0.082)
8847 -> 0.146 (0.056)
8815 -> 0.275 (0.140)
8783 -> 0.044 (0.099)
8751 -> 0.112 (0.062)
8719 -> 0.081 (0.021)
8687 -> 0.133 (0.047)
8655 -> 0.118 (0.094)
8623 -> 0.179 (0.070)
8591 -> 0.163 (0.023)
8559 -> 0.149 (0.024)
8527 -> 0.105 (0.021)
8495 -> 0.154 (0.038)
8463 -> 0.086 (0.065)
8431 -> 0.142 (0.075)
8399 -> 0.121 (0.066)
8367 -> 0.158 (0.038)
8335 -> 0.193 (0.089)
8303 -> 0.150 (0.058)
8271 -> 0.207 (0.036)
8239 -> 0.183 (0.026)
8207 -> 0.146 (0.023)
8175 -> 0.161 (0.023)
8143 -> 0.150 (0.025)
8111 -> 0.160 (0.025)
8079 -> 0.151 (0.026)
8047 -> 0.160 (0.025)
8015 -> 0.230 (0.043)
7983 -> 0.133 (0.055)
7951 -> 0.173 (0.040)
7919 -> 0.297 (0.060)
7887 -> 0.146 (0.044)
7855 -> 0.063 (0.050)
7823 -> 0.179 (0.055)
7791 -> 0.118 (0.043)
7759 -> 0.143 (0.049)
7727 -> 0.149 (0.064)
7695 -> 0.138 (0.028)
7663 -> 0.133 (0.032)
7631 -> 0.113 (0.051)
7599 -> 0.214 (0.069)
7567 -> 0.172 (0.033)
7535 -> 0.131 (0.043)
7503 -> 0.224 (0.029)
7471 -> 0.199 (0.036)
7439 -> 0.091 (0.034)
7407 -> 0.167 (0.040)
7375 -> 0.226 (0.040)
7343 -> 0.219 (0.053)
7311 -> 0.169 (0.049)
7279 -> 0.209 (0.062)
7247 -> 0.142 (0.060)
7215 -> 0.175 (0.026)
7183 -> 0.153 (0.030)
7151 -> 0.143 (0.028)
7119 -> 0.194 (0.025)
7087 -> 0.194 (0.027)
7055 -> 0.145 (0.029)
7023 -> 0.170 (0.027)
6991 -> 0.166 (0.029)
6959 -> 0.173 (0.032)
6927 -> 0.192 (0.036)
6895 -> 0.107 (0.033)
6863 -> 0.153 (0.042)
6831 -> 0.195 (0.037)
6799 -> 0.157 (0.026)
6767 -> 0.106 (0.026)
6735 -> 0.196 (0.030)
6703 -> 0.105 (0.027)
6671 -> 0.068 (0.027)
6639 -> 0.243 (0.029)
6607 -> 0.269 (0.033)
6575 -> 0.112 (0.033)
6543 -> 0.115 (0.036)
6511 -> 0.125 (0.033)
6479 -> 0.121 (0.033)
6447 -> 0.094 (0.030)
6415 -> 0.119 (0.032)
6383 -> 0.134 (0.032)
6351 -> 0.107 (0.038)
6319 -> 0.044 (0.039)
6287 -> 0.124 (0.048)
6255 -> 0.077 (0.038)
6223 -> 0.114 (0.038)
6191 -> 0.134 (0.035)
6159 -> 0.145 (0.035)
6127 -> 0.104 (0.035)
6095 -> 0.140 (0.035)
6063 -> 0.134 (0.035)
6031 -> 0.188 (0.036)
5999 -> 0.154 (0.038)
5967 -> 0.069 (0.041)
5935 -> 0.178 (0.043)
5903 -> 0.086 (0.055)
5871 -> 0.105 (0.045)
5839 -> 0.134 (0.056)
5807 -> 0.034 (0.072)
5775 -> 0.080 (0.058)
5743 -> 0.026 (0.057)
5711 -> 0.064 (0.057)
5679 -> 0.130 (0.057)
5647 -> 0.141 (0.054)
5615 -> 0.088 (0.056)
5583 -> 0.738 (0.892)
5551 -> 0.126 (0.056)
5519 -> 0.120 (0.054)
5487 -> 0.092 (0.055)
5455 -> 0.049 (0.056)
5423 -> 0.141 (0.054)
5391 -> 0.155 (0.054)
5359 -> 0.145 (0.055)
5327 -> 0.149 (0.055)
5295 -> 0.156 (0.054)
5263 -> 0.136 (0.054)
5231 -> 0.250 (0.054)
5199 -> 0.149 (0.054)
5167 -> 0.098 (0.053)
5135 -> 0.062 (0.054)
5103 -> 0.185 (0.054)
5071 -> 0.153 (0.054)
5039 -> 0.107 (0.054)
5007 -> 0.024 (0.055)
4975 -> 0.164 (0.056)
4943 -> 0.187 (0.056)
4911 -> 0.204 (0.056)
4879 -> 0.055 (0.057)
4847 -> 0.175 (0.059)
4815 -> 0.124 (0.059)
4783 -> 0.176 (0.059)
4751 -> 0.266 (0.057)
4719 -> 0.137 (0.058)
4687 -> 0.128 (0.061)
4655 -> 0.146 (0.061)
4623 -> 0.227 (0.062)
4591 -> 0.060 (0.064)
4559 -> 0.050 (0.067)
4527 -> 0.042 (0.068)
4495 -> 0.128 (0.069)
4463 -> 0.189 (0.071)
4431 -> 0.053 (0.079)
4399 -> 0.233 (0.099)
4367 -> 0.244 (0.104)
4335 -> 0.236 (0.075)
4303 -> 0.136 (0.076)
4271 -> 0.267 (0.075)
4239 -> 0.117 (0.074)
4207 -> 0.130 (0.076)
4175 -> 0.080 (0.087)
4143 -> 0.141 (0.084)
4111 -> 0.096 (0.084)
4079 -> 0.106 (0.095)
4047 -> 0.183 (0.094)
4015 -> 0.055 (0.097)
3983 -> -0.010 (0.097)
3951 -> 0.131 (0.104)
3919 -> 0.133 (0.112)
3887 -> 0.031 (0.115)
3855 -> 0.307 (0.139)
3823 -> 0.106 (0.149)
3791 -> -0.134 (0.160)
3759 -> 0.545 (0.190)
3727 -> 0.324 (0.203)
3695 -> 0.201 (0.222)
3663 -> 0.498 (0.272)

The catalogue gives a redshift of 0.78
